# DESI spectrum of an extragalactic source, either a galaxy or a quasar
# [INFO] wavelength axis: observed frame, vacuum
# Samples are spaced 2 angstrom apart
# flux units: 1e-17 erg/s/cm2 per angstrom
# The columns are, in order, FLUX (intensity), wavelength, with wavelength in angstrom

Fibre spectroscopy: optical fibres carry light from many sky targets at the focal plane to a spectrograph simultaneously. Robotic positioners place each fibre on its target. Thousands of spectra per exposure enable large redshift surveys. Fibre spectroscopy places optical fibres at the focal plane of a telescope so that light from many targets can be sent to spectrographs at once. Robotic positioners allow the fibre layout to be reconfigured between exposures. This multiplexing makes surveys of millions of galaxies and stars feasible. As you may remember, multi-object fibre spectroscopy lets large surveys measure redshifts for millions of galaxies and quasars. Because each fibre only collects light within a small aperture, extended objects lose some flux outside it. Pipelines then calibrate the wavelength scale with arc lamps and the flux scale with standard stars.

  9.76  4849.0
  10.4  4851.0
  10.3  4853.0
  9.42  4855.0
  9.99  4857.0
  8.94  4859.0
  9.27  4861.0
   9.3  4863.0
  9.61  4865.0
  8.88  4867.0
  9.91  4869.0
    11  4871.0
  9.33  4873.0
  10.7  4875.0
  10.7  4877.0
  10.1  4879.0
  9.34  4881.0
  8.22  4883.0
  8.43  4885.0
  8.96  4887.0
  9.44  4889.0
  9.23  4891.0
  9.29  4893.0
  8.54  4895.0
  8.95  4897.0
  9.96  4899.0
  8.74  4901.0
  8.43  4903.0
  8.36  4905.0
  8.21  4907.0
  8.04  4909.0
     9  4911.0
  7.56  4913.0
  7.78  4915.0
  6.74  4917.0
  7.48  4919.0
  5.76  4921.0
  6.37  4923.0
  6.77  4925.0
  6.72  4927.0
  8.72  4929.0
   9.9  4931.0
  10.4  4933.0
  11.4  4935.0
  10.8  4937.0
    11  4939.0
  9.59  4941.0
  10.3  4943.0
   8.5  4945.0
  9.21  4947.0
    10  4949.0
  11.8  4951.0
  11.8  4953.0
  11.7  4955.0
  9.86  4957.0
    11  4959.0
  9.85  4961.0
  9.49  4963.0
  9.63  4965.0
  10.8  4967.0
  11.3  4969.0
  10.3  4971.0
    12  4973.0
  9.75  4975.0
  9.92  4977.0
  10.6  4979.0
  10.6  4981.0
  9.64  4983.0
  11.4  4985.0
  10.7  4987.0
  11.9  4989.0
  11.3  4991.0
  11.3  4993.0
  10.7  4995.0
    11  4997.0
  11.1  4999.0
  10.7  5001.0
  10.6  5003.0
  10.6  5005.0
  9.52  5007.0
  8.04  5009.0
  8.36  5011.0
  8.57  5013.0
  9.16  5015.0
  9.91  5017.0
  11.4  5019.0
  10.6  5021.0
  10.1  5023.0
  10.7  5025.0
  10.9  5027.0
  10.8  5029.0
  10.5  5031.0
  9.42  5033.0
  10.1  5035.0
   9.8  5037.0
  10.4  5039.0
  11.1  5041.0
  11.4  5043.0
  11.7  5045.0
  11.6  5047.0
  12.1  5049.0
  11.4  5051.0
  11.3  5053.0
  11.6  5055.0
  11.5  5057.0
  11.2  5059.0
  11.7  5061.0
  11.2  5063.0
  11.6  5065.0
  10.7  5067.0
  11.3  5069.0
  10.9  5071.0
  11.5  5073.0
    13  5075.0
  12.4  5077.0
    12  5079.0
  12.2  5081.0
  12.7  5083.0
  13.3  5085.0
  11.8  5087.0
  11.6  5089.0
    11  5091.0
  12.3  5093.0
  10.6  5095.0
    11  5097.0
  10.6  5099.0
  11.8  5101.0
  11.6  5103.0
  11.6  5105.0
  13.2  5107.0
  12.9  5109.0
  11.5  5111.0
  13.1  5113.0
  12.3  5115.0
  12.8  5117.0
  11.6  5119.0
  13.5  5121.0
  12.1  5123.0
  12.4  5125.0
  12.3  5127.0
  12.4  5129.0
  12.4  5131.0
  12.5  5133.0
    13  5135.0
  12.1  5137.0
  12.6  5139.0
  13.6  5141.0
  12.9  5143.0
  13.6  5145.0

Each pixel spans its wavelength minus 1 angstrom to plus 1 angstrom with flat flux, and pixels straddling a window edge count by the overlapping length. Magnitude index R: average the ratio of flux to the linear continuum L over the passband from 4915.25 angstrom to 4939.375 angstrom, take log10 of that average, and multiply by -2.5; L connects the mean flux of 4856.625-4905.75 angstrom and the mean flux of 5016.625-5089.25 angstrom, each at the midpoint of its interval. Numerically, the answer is 0.17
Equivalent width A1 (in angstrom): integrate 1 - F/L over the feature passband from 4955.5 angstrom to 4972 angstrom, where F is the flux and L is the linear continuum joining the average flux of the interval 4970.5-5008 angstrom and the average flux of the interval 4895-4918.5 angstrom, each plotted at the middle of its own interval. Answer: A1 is -0.6 angstrom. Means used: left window 8.33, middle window 10.3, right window 10.7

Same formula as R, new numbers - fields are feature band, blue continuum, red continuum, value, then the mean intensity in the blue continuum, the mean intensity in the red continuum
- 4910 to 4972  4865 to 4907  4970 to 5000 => 0.085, 9.31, 10.8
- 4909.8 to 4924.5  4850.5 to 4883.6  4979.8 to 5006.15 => 0.371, 9.74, 10.9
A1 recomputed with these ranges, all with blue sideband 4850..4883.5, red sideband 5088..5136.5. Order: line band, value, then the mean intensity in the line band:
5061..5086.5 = -0.4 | 11.9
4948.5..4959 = -0.5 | 11.1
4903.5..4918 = 3.1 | 7.97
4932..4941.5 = -0.3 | 10.7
